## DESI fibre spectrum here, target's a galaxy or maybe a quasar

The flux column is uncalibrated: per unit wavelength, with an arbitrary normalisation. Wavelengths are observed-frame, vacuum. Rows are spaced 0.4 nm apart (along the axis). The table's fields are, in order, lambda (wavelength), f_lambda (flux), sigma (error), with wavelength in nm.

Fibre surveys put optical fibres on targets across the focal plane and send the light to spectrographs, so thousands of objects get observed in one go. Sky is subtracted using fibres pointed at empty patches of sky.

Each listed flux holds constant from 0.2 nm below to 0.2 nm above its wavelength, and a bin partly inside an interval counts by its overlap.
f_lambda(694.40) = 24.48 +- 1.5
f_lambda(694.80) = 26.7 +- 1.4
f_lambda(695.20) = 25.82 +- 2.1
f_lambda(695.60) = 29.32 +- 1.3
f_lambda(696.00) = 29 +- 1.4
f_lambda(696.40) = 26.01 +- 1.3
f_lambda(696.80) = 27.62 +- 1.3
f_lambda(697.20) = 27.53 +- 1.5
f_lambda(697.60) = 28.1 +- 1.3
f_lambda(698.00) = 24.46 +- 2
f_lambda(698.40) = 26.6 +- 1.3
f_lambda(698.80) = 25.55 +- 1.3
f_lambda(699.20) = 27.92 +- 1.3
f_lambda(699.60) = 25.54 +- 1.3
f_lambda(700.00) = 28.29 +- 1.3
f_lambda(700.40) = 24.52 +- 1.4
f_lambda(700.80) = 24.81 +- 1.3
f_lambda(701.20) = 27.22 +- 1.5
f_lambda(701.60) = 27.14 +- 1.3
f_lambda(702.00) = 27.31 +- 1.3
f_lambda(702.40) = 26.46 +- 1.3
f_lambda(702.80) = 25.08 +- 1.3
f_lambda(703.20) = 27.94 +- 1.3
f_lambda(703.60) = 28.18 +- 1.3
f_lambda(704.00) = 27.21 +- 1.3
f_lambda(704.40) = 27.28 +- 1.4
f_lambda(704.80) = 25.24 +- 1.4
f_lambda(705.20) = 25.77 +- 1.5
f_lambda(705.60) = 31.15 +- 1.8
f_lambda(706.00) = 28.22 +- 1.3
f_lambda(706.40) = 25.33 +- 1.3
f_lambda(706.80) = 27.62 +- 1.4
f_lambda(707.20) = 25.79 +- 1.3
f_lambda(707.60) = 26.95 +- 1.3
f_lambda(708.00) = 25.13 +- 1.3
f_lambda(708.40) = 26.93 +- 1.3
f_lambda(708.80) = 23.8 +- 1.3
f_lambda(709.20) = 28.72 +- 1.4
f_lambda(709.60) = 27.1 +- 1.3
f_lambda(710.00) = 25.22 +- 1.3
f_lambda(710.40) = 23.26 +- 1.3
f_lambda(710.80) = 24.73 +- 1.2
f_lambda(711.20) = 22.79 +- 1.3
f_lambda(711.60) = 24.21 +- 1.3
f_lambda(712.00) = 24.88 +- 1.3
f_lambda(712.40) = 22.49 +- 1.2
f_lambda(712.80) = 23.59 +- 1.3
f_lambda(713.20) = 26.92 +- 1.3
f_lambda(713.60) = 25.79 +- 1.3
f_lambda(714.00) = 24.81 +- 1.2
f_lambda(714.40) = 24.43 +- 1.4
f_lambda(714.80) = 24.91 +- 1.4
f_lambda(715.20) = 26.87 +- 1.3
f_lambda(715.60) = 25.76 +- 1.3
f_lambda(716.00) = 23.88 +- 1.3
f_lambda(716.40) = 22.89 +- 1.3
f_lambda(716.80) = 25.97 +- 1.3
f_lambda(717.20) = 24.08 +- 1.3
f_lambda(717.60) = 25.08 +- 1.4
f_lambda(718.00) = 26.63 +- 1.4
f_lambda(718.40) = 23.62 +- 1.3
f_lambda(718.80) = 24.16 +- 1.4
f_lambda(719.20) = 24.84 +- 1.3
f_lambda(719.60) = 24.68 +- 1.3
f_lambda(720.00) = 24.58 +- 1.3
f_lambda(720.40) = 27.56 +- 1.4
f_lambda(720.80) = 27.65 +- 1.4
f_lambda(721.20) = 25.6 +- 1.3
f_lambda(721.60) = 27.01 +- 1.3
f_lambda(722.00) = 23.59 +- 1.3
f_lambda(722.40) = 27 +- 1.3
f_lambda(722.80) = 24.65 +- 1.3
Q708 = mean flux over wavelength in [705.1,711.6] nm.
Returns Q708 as 26.1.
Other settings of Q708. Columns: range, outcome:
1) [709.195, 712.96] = 24.5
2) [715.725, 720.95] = 25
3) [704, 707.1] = 27.2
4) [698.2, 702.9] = 26.4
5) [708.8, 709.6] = 27.1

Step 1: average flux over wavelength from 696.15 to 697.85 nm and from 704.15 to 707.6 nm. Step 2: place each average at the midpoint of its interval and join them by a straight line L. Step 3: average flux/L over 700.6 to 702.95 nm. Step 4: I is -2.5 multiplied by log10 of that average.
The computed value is 0.03 mag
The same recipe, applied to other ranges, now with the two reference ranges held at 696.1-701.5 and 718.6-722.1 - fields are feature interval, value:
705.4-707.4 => -0.058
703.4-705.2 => -0.023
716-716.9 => 0.070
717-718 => 0.030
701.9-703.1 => 0.001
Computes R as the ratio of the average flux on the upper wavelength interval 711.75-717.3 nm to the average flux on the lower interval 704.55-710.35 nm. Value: 0.93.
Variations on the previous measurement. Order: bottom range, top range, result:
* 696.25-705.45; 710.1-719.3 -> 0.93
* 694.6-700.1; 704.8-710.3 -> 0.99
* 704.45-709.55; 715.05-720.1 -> 0.93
